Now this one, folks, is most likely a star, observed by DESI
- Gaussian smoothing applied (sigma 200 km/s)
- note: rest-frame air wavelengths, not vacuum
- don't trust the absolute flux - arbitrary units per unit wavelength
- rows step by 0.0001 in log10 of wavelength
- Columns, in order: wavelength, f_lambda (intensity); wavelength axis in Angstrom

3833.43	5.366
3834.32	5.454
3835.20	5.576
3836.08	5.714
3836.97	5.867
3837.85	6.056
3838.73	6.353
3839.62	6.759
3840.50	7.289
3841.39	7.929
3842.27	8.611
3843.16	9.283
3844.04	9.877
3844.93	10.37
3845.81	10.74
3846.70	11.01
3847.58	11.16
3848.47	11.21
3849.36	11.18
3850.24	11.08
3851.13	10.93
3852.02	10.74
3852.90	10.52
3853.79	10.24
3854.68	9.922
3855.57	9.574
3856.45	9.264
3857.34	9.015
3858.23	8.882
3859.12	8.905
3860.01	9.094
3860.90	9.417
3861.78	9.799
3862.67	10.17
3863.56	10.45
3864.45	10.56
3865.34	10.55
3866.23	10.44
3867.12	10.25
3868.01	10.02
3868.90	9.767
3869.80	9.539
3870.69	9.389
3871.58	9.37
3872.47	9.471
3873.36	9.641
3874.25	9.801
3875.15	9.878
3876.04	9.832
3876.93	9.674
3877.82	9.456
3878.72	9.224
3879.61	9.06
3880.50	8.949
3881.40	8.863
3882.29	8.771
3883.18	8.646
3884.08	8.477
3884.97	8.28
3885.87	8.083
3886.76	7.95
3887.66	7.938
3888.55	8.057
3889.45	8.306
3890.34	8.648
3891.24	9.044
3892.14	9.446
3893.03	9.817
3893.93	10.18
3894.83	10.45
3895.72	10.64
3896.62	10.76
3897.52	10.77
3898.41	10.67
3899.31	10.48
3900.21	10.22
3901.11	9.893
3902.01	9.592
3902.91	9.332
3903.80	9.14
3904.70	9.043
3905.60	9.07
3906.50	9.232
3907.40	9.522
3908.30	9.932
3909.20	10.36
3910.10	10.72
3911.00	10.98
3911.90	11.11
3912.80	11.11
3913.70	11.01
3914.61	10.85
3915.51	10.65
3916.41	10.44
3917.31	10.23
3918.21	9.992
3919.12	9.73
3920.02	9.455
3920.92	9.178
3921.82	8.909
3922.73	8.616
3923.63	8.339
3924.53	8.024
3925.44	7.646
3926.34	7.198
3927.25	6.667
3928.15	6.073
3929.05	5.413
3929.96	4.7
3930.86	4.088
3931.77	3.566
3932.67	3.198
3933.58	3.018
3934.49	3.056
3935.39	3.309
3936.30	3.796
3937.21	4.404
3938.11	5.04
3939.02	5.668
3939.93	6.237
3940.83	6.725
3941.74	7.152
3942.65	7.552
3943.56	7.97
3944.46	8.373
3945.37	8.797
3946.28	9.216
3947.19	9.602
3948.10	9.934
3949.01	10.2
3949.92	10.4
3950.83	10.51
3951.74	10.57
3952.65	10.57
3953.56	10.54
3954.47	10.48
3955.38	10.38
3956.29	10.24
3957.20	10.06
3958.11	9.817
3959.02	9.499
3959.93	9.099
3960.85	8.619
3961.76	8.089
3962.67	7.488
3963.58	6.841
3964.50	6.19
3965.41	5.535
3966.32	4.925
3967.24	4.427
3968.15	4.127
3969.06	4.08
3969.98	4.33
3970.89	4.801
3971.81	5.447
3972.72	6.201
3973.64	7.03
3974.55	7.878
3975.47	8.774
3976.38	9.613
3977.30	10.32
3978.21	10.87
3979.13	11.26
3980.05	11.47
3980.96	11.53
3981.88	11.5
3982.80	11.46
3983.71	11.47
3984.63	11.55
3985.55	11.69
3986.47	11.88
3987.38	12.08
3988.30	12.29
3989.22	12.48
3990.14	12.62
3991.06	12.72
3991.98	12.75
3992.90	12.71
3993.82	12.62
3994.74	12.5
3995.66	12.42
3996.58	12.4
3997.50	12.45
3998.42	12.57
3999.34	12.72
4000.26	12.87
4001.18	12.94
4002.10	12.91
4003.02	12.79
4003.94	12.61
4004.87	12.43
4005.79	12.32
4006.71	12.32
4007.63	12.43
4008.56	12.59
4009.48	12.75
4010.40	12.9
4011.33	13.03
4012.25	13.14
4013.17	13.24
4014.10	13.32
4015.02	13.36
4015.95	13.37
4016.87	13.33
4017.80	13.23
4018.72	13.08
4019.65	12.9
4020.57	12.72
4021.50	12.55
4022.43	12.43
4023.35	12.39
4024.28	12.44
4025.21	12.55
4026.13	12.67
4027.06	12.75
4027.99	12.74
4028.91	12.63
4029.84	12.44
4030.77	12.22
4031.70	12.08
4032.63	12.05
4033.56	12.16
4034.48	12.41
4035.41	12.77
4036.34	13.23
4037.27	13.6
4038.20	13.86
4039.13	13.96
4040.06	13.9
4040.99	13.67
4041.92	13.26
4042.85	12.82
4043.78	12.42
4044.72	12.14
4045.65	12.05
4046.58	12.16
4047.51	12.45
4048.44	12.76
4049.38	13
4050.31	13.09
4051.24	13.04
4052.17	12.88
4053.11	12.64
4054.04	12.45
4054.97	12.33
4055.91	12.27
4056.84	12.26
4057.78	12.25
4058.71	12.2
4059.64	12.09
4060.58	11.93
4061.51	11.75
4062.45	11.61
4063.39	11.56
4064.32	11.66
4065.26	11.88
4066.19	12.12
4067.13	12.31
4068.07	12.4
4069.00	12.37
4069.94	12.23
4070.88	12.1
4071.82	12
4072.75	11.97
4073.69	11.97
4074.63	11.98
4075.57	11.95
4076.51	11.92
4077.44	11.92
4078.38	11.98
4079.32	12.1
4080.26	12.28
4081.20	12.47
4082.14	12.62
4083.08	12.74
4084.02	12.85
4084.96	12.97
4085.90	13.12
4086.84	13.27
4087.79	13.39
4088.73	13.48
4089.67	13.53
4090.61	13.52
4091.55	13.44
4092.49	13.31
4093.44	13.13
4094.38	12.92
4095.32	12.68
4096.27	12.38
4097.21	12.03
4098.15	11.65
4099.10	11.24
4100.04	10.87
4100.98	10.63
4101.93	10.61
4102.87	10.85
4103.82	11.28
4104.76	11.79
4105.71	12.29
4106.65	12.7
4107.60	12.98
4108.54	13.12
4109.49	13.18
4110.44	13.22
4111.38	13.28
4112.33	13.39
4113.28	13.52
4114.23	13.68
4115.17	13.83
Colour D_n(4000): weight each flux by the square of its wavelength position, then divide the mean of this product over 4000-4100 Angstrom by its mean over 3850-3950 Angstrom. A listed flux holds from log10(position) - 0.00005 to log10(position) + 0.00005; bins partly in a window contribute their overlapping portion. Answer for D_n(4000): 1.54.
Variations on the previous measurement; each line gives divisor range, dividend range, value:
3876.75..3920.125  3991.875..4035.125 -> 1.39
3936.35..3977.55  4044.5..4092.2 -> 1.68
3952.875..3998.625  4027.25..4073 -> 1.34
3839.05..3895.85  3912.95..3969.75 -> 0.84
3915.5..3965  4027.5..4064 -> 1.70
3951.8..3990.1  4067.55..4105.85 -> 1.44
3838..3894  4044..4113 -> 1.46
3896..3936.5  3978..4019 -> 1.54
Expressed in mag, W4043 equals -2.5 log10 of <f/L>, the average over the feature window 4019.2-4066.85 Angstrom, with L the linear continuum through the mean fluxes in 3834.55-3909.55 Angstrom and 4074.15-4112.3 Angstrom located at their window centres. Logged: -0.07 mag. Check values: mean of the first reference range 9.36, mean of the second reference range 12.5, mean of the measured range 12.6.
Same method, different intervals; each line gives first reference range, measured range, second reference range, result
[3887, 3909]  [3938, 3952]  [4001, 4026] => 0.28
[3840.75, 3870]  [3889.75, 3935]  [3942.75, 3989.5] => 0.09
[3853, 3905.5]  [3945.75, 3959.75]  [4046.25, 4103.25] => 0.05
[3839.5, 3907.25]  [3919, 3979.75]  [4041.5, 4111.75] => 0.39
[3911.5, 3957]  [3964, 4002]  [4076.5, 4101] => -0.05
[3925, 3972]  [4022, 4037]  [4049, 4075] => -0.17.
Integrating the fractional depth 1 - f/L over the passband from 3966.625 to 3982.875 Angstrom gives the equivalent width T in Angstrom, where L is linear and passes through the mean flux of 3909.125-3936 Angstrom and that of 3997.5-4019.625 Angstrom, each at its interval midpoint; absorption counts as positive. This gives 4.5 Angstrom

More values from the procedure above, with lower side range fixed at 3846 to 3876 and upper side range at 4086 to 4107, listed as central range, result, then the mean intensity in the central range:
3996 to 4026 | -3.4 Angstrom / 12.8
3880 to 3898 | 2.1 Angstrom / 9.11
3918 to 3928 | 2.1 Angstrom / 8.41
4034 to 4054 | -1.9 Angstrom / 12.9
